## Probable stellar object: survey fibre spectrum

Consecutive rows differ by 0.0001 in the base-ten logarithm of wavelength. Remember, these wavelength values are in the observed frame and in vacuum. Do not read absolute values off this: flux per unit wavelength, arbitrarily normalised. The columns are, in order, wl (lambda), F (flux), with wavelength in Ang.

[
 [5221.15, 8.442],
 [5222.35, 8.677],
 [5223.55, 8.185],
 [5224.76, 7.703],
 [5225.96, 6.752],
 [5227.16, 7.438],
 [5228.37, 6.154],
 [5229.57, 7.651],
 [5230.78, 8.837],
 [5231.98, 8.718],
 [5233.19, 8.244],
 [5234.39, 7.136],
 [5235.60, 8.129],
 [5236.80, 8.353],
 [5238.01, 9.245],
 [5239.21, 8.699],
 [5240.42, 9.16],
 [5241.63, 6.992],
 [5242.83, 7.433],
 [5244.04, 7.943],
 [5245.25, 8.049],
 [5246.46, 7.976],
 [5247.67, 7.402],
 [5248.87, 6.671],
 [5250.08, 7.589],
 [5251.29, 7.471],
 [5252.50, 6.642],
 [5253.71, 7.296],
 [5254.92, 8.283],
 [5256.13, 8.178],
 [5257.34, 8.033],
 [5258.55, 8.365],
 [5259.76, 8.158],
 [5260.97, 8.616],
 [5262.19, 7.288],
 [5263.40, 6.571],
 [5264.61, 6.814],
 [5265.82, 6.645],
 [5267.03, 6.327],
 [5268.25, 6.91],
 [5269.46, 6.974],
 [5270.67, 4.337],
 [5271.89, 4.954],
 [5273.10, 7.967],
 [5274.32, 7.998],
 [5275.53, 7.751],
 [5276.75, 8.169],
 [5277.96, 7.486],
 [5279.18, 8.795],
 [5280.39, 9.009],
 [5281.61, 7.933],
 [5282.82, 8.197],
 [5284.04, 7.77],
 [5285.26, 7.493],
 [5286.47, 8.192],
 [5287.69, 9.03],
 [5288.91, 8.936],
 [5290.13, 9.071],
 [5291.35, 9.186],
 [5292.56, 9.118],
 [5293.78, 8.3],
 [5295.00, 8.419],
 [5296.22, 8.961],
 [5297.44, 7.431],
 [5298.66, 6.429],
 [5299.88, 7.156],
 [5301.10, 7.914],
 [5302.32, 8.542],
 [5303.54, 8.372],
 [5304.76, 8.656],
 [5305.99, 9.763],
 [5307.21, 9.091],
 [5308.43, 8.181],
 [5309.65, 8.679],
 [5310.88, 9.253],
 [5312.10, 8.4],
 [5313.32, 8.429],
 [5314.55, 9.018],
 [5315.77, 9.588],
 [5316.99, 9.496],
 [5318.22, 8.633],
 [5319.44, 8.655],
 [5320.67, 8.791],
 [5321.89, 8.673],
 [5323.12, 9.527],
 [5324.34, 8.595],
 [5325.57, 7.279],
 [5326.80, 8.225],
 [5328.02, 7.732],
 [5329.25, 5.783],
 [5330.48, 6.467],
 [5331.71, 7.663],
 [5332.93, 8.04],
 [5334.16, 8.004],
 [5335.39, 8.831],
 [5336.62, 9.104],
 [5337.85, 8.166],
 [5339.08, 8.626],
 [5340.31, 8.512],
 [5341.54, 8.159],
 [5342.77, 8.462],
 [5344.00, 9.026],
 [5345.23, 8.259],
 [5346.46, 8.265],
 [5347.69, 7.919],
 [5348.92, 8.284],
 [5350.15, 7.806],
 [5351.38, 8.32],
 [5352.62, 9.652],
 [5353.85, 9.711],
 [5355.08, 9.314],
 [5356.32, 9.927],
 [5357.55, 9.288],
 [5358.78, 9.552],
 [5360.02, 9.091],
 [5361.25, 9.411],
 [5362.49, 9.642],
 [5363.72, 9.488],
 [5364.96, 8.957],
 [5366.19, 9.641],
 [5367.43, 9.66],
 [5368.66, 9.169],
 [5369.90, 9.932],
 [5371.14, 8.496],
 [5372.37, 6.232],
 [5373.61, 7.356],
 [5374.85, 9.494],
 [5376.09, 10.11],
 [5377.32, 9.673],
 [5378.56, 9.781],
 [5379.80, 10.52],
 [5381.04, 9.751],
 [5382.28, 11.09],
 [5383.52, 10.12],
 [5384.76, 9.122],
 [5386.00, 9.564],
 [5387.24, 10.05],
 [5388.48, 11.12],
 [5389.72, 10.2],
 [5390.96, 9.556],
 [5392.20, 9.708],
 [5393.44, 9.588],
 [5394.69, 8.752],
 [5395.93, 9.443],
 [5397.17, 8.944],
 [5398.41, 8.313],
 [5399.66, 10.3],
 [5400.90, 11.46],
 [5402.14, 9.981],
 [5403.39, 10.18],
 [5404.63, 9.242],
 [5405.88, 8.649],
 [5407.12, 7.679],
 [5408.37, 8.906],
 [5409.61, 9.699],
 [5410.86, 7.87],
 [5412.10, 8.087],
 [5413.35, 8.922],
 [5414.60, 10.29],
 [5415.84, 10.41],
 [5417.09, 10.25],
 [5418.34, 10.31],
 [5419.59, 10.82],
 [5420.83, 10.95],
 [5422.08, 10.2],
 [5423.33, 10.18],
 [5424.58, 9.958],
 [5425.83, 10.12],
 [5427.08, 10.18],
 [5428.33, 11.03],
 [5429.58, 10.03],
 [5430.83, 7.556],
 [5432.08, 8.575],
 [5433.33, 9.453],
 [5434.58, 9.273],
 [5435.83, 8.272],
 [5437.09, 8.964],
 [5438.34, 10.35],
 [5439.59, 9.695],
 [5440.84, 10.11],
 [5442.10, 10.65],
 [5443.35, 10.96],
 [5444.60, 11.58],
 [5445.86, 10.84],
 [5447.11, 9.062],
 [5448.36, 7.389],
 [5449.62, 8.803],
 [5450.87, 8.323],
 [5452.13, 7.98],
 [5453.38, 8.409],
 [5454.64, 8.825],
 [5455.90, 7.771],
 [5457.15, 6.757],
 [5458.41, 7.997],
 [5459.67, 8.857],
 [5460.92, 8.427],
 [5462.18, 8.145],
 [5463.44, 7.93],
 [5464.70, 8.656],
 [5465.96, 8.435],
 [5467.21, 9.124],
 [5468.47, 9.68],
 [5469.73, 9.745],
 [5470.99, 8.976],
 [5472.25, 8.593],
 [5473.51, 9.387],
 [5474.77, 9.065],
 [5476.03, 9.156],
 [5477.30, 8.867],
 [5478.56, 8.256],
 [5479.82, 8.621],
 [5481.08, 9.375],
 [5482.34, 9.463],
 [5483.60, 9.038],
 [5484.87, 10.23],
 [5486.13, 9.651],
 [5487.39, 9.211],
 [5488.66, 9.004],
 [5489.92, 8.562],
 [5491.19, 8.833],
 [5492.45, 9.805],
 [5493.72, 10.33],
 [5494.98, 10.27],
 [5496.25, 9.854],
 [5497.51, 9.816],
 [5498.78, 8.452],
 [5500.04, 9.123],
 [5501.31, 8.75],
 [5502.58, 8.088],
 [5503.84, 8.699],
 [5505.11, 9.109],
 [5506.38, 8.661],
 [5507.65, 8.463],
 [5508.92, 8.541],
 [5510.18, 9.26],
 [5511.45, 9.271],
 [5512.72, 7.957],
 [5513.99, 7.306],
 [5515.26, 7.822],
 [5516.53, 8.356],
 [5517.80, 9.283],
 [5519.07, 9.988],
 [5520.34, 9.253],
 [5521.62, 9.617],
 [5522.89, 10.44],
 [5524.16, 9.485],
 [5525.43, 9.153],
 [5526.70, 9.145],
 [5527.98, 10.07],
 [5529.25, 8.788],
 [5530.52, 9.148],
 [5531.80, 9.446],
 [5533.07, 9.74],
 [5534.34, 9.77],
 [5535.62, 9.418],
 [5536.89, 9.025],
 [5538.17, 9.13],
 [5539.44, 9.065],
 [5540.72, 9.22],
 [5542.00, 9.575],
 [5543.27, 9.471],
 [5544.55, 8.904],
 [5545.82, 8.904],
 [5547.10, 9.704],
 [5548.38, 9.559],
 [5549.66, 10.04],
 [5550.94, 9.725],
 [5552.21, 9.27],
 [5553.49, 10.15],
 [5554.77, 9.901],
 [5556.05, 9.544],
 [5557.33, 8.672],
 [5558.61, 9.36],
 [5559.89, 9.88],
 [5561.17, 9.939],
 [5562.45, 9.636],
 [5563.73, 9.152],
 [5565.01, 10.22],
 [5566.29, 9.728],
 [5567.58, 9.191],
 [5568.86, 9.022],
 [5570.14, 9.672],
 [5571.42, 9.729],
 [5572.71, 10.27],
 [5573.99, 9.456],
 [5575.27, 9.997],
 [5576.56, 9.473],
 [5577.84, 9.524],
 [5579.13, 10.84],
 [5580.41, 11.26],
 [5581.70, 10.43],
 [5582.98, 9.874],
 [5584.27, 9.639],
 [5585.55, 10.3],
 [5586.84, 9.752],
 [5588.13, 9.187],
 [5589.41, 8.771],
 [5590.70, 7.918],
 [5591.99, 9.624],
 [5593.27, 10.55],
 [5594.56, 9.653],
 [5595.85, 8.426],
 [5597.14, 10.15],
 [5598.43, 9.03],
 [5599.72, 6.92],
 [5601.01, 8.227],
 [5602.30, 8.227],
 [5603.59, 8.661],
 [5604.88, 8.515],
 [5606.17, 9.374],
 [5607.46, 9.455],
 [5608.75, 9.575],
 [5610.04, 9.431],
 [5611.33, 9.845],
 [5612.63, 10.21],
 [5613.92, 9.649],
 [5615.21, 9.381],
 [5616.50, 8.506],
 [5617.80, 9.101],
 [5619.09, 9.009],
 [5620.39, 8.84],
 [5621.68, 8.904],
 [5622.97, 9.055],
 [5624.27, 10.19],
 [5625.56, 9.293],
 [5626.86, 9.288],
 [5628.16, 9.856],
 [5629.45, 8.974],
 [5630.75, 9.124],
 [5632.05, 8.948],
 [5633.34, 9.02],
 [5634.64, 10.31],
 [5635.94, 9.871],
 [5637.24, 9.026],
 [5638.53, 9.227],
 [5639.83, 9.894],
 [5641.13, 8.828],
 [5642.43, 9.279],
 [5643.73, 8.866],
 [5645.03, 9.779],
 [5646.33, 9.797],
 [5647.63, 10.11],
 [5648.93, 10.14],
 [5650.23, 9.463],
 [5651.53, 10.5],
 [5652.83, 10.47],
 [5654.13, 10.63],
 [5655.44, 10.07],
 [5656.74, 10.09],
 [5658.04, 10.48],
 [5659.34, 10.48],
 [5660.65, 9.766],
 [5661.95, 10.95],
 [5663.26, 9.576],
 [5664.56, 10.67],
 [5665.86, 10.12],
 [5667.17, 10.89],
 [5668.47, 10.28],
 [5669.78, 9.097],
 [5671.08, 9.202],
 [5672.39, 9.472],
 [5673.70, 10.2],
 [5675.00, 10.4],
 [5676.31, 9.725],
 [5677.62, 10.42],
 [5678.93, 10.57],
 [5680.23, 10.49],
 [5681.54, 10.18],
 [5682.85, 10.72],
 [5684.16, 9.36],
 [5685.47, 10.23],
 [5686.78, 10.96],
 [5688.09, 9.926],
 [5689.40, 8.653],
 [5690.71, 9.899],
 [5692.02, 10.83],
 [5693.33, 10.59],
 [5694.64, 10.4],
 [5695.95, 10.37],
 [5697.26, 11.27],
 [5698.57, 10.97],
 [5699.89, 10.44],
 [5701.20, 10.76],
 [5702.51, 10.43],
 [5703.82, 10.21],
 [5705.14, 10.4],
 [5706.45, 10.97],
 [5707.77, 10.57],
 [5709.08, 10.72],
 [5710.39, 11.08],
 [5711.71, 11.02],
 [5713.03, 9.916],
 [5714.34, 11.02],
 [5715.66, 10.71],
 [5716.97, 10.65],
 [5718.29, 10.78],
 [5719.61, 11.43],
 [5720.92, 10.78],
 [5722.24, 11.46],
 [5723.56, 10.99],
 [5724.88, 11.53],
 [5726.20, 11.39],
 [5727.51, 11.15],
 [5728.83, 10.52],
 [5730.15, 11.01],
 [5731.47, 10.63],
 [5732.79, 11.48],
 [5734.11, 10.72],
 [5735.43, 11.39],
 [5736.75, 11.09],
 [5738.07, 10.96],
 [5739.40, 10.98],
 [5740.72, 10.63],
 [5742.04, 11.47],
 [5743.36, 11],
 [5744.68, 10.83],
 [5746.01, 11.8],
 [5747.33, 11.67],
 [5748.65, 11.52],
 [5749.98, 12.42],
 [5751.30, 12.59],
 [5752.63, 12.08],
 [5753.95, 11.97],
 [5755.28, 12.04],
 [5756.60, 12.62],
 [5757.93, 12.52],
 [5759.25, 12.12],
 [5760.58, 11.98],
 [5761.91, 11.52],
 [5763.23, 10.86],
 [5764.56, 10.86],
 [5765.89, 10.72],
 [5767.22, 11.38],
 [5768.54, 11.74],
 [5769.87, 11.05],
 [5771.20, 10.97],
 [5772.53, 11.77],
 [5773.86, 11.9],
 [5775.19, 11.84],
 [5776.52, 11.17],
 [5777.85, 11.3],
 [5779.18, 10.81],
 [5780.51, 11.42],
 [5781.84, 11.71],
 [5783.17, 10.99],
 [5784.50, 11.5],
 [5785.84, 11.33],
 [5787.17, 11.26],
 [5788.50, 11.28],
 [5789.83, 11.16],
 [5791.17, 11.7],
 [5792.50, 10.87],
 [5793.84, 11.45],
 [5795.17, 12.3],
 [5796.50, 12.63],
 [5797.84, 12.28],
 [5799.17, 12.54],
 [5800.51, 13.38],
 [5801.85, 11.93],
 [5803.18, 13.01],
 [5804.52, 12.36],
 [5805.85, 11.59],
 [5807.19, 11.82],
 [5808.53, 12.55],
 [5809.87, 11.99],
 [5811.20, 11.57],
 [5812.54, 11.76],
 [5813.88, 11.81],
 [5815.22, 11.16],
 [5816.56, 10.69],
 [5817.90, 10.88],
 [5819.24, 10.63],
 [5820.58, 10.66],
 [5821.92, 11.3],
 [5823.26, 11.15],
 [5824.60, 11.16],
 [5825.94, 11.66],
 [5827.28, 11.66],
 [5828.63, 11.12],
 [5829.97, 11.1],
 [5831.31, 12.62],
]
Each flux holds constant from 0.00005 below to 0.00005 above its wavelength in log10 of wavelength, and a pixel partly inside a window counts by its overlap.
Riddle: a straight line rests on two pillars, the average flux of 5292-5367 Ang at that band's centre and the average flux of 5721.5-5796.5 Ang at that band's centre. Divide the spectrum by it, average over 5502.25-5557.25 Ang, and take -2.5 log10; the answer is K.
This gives 0.08 mag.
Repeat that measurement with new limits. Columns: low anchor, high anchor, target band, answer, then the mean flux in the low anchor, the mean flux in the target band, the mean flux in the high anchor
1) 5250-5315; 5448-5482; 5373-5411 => -0.15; 7.94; 9.58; 8.59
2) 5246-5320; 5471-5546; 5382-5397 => -0.15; 7.99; 9.81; 9.14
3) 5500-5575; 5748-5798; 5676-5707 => 0.04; 9.28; 10.4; 11.6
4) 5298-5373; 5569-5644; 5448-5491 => 0.03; 8.59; 8.74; 9.39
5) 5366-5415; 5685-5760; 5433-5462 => 0.07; 9.41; 9.06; 11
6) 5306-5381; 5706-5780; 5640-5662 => 0.08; 8.75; 9.95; 11.3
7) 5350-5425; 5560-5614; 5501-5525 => 0.08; 9.52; 8.87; 9.49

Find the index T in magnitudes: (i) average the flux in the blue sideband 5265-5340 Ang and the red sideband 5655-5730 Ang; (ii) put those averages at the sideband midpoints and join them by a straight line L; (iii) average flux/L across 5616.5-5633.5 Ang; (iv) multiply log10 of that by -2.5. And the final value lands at 0.10 mag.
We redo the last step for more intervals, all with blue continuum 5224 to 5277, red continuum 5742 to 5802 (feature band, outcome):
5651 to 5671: 0.06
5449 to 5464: 0.12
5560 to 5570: 0.05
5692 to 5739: 0.04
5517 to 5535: 0.02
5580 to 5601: 0.09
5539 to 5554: 0.05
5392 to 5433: -0.09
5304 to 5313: -0.11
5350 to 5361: -0.11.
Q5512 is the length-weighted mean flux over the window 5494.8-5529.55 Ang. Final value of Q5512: 9.02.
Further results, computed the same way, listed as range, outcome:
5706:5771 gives 11.3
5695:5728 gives 10.8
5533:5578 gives 9.53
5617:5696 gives 9.84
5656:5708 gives 10.3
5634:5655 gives 9.76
